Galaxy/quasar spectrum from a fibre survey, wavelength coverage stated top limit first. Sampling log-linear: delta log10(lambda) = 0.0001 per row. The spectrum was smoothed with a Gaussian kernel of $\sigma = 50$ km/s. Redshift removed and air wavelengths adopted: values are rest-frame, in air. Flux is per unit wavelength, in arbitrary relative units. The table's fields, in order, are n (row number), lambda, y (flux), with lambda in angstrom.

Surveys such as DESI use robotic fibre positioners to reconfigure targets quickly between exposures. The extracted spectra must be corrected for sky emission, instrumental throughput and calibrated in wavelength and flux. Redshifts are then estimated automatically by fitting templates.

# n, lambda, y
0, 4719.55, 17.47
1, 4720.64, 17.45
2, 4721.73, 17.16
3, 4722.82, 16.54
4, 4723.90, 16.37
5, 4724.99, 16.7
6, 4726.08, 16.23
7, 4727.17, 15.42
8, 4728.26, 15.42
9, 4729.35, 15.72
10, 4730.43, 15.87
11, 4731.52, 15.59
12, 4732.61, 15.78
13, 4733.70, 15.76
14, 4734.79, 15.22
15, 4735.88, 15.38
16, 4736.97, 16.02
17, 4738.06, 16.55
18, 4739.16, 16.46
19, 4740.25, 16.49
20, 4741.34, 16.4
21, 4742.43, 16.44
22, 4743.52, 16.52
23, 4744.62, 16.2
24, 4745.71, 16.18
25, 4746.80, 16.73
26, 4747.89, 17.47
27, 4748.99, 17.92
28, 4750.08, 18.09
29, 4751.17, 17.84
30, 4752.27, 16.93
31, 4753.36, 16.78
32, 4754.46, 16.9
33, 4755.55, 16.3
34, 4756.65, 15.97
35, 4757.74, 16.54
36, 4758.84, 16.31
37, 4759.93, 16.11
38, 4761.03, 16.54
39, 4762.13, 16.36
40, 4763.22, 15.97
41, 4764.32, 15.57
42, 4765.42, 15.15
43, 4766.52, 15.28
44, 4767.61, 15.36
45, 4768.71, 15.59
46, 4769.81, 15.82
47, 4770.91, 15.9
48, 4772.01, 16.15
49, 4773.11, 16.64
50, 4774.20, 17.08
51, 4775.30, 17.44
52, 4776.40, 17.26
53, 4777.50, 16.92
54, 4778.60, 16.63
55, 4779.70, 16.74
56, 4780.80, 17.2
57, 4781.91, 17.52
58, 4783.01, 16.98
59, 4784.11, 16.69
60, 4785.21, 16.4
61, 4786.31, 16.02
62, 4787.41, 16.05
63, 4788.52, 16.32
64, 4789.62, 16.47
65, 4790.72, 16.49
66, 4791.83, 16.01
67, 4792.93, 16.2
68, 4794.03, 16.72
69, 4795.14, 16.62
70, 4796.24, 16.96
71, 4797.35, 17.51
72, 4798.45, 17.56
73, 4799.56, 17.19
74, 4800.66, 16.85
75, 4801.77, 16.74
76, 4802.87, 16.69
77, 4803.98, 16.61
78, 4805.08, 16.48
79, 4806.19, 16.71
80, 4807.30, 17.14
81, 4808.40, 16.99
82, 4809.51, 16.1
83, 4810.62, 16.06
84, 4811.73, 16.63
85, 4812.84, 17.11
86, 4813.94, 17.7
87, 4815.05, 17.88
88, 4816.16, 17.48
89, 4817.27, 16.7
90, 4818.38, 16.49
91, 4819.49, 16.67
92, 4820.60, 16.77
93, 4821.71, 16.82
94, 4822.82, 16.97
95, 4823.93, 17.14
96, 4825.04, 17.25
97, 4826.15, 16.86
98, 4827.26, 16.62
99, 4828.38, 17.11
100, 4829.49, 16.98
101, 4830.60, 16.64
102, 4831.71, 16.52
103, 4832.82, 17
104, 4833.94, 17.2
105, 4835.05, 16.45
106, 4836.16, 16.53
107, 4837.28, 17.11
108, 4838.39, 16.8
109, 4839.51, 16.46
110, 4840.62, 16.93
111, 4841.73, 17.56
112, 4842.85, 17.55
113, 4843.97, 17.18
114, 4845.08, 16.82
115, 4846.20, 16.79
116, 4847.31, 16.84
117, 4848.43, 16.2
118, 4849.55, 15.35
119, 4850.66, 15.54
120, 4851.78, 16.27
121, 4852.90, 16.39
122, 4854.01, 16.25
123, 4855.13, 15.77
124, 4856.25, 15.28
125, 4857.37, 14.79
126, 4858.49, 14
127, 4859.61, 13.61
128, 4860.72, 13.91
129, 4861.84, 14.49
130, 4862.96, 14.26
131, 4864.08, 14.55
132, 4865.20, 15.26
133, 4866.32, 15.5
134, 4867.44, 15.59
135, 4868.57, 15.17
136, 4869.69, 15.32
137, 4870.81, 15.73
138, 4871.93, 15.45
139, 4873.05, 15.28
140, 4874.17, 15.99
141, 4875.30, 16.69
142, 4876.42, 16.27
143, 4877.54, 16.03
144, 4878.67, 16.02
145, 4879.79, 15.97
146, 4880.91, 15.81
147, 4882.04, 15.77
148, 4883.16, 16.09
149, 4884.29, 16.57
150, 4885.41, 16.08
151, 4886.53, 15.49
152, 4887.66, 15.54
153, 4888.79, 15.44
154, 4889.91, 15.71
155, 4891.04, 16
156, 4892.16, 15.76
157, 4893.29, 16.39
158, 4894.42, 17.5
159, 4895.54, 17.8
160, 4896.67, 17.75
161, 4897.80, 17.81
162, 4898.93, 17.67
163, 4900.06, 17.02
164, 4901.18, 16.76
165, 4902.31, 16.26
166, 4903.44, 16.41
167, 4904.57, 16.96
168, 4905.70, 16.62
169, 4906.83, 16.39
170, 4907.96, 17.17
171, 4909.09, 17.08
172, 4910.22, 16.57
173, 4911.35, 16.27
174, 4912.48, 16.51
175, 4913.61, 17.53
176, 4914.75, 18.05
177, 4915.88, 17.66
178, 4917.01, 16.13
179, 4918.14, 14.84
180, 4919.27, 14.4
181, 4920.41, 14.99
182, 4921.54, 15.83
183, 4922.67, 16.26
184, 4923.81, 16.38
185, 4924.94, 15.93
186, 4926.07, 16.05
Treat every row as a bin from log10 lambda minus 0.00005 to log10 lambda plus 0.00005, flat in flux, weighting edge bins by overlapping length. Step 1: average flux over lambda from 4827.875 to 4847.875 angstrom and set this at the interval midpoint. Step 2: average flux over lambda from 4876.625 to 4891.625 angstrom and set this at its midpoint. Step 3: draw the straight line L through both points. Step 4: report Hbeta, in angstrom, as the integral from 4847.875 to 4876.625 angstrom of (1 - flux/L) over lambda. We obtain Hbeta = 1.8 angstrom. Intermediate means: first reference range 16.9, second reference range 15.9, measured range 15.3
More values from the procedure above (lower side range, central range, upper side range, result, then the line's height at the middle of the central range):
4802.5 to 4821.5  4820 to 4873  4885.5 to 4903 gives 2.0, 16.7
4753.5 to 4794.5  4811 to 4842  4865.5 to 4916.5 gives -1.1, 16.4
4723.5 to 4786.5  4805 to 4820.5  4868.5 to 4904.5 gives -0.5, 16.3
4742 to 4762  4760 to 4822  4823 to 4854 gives 0.5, 16.7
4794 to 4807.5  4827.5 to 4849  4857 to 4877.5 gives -1.3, 15.9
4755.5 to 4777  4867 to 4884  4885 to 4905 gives 0.7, 16.5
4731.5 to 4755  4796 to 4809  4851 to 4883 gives -0.8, 16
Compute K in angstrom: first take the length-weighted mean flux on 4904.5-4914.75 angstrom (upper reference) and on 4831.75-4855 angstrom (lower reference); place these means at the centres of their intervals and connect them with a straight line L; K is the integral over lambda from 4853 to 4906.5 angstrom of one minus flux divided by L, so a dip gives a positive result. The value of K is 2.76 angstrom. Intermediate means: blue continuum 16.6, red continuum 16.8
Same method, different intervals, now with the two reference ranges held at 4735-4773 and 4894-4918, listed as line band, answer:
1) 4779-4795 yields -0.07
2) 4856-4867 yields 1.48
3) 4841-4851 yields 0.04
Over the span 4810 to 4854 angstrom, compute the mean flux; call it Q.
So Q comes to 16.8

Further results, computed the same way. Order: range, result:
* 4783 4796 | 16.4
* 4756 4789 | 16.3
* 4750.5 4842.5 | 16.7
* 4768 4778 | 16.5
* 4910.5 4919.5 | 16.5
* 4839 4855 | 16.6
